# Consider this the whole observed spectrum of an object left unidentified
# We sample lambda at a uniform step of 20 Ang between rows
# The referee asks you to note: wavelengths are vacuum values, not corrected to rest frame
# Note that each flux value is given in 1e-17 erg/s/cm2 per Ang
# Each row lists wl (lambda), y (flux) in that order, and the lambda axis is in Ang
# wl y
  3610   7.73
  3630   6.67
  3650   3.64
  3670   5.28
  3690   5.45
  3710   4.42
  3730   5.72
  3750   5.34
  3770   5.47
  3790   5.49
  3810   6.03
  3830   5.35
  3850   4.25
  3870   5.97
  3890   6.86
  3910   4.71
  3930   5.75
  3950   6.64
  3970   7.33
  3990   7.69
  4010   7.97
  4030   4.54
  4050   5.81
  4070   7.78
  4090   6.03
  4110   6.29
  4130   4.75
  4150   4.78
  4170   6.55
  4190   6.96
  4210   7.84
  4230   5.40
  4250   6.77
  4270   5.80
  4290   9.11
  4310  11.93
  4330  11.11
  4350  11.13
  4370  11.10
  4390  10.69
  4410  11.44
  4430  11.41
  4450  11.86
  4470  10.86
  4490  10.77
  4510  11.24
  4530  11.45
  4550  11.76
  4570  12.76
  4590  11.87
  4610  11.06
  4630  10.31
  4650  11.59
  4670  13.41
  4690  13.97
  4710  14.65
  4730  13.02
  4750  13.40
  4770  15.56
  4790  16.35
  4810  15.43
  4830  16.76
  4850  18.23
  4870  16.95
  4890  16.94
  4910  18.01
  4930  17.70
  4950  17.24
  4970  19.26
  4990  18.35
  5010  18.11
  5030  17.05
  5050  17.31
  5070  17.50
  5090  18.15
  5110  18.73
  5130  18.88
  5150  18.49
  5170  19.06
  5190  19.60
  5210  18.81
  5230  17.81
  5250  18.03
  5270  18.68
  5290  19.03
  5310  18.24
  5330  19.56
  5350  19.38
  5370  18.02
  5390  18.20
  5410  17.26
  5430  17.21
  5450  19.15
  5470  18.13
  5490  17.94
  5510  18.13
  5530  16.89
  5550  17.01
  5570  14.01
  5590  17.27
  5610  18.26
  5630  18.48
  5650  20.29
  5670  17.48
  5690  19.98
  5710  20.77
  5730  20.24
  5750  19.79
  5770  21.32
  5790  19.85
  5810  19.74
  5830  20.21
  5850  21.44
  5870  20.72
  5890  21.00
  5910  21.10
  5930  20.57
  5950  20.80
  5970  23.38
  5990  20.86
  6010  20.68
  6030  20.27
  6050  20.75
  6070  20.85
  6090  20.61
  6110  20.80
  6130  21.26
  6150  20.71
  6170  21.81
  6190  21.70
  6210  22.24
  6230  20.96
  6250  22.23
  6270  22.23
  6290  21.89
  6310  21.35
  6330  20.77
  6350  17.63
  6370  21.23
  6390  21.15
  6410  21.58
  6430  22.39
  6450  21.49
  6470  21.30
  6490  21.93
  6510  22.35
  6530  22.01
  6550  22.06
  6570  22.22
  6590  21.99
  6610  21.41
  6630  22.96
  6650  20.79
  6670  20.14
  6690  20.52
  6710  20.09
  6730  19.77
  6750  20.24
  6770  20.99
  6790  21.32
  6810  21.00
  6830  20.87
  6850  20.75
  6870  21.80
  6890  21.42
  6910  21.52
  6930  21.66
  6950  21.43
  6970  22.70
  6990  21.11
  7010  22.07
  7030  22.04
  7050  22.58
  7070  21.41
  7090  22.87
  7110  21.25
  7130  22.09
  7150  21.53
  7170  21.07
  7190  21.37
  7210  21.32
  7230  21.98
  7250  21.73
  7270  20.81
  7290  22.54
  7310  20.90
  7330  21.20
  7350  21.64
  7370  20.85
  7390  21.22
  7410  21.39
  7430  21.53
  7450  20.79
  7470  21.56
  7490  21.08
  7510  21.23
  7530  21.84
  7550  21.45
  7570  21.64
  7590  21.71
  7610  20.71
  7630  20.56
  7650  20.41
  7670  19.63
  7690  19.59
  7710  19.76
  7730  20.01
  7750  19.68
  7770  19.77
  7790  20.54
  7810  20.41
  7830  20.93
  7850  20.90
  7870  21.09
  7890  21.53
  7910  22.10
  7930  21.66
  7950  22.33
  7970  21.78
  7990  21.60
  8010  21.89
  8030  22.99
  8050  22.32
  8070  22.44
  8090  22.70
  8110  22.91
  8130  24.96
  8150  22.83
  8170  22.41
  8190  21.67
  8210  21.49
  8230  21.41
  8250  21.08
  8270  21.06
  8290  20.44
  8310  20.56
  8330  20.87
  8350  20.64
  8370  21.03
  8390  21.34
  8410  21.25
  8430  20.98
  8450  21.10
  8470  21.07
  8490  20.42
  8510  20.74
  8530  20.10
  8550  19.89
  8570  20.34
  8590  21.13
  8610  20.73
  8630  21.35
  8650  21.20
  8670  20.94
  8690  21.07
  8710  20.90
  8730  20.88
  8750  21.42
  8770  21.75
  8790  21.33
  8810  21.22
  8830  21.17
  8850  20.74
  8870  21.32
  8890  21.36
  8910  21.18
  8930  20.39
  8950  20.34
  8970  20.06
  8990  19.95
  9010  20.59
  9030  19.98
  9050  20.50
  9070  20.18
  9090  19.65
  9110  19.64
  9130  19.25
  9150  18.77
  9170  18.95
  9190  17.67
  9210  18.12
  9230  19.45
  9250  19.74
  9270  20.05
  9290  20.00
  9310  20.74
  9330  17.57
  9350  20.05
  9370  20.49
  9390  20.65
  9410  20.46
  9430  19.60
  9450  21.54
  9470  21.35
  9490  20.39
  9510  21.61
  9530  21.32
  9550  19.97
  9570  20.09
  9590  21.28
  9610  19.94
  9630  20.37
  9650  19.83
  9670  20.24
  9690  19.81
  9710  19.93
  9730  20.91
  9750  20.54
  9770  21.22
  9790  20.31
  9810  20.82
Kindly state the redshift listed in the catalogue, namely 0.08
